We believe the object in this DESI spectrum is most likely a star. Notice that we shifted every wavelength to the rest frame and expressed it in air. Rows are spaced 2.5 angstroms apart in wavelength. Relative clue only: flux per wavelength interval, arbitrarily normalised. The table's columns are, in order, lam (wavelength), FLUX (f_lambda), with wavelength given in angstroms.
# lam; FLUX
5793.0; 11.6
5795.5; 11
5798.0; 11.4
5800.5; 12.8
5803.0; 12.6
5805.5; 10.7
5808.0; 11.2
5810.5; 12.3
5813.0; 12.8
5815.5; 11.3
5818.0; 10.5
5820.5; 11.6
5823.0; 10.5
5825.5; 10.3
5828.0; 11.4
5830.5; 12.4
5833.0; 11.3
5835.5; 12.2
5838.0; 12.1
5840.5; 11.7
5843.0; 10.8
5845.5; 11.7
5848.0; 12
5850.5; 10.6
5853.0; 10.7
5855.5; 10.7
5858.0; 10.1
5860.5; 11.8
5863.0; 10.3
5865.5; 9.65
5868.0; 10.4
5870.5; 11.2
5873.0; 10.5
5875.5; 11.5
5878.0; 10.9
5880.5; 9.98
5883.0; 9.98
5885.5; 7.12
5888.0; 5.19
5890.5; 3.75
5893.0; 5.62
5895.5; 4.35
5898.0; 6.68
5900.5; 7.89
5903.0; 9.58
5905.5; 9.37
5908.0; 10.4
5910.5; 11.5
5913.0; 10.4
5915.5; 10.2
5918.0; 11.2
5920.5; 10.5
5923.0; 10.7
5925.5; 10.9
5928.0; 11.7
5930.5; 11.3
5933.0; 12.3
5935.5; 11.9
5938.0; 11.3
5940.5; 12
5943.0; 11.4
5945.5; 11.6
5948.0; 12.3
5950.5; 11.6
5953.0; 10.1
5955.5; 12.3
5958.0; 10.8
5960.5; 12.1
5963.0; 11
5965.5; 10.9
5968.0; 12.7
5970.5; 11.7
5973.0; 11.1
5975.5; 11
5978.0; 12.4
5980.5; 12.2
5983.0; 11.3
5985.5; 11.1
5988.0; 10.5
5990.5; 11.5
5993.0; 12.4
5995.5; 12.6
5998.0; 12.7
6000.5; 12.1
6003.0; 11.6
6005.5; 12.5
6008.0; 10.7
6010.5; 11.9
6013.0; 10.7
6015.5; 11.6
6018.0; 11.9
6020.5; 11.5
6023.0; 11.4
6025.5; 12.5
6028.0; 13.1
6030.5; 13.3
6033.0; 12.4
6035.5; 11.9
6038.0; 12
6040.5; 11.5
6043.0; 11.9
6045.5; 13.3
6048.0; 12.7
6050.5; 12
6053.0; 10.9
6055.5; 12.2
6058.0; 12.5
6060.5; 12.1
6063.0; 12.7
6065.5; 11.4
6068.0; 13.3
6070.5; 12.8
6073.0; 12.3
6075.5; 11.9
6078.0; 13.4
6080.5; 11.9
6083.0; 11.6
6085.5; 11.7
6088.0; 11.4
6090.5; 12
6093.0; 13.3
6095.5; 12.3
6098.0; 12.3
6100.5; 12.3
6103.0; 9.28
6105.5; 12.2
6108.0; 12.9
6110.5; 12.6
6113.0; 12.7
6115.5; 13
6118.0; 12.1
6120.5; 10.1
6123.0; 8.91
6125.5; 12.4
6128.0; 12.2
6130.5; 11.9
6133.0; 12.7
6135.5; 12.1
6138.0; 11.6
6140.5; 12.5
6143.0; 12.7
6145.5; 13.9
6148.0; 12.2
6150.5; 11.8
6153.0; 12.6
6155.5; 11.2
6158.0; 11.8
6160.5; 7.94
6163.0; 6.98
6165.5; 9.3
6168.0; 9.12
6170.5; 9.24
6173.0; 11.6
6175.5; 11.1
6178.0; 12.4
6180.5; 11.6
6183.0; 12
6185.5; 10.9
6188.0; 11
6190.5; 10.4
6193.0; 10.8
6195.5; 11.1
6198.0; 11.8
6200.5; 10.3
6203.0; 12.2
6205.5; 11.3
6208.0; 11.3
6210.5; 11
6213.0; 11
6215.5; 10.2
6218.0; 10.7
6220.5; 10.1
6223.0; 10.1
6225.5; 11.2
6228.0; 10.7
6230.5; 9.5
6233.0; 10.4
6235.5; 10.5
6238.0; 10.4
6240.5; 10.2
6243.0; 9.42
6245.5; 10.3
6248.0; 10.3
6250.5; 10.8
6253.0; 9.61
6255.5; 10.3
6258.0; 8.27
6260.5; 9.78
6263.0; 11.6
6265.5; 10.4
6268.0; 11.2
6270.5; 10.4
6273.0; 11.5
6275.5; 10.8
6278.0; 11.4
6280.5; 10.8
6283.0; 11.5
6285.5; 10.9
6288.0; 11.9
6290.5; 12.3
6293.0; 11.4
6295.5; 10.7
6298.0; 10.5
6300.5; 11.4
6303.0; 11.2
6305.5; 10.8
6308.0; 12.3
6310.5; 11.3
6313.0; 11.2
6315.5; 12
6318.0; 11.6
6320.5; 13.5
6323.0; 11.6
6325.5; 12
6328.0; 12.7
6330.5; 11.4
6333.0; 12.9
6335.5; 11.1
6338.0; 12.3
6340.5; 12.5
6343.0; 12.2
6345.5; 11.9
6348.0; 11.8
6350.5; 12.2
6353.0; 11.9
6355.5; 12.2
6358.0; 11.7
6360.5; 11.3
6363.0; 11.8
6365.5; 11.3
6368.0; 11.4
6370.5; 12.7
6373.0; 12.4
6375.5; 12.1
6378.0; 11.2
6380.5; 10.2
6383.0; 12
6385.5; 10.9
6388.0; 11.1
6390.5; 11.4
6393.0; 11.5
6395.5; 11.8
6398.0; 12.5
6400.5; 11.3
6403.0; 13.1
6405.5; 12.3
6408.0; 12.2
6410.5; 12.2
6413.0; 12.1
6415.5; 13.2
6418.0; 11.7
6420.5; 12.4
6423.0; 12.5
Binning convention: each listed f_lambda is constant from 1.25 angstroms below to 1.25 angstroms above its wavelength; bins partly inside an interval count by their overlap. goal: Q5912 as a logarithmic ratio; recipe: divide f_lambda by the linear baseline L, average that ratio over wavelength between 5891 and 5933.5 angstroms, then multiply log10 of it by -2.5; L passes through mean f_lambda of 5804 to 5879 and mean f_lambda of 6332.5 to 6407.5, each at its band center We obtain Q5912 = 0.18 mag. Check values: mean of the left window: 11.2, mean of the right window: 11.8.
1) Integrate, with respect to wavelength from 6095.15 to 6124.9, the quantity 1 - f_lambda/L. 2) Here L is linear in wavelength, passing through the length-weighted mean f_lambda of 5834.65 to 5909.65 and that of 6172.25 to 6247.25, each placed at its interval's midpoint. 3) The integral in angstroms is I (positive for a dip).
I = -3.5 angstroms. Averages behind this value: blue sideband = 9.62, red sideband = 10.8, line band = 11.7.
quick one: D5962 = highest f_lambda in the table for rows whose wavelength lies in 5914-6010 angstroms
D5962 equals 12.7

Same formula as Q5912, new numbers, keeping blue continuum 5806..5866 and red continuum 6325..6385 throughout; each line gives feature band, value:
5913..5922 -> 0.075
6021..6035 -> -0.087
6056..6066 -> -0.065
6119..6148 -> -0.029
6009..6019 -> -0.002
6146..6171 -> 0.127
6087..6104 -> -0.030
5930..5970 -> -0.020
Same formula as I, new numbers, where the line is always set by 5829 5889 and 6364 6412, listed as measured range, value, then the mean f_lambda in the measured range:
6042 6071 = -3.3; 12.3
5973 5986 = -0.8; 11.6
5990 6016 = -2.2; 11.9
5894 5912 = 3.7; 8.52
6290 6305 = 0.5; 11.2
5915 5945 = -1.5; 11.3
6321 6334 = -0.6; 12.2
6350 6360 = -0.2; 11.9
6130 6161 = -2.1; 12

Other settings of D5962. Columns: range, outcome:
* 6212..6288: 11.9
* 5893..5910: 10.4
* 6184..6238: 12.2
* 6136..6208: 13.9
